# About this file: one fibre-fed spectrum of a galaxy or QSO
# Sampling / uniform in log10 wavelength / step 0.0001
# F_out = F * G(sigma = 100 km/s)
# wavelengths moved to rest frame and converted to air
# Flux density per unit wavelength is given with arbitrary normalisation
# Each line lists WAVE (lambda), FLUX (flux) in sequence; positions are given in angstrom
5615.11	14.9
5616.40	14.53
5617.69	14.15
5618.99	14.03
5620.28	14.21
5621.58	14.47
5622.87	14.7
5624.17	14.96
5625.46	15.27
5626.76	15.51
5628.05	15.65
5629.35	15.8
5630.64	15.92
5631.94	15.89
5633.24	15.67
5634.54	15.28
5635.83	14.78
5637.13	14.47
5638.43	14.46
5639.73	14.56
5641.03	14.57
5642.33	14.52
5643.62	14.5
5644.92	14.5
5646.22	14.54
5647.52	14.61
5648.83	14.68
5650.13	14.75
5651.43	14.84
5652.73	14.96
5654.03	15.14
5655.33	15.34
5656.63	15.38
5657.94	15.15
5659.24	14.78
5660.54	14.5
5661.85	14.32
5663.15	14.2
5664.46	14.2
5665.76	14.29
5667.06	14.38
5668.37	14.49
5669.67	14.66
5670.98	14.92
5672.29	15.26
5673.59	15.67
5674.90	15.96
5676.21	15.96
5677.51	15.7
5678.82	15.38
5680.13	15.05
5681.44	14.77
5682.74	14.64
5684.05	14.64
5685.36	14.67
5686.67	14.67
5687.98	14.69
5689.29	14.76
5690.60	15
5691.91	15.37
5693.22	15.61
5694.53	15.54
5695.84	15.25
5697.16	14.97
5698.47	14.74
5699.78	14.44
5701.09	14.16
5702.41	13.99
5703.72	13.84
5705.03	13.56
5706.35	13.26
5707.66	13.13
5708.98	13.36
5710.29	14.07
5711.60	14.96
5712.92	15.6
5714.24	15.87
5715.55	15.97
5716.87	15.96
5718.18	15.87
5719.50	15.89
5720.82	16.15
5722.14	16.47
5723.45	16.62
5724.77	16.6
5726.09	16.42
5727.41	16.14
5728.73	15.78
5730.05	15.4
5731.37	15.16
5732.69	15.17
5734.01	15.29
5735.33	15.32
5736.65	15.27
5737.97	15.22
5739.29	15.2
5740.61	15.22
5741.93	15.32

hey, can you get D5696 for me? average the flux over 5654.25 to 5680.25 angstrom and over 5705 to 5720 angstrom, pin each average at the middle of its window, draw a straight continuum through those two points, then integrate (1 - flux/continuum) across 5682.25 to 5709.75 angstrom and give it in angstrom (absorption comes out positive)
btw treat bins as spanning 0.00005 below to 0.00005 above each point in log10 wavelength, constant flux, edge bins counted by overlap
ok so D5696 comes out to 0.74 angstrom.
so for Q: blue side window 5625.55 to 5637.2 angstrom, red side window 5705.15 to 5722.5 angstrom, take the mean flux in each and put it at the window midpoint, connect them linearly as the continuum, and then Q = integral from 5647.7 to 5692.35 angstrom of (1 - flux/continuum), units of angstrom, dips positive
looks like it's 1.1 angstrom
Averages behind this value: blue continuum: 15.5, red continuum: 15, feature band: 14.9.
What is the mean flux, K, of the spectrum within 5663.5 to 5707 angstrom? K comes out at 14.8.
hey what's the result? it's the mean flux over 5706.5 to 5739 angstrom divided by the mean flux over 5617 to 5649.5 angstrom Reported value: 1.04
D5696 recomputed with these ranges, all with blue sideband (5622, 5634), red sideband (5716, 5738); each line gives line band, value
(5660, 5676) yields 0.9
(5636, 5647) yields 0.7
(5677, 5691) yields 0.7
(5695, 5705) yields 0.8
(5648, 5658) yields 0.3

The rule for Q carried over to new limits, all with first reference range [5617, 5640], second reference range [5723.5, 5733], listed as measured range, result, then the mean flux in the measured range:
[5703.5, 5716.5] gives 1.1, 14.4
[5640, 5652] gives 0.4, 14.6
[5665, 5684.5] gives 0.4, 15.1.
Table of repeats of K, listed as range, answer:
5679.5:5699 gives 15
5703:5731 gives 15.3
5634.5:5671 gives 14.7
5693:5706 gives 14.5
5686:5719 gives 14.8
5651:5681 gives 15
